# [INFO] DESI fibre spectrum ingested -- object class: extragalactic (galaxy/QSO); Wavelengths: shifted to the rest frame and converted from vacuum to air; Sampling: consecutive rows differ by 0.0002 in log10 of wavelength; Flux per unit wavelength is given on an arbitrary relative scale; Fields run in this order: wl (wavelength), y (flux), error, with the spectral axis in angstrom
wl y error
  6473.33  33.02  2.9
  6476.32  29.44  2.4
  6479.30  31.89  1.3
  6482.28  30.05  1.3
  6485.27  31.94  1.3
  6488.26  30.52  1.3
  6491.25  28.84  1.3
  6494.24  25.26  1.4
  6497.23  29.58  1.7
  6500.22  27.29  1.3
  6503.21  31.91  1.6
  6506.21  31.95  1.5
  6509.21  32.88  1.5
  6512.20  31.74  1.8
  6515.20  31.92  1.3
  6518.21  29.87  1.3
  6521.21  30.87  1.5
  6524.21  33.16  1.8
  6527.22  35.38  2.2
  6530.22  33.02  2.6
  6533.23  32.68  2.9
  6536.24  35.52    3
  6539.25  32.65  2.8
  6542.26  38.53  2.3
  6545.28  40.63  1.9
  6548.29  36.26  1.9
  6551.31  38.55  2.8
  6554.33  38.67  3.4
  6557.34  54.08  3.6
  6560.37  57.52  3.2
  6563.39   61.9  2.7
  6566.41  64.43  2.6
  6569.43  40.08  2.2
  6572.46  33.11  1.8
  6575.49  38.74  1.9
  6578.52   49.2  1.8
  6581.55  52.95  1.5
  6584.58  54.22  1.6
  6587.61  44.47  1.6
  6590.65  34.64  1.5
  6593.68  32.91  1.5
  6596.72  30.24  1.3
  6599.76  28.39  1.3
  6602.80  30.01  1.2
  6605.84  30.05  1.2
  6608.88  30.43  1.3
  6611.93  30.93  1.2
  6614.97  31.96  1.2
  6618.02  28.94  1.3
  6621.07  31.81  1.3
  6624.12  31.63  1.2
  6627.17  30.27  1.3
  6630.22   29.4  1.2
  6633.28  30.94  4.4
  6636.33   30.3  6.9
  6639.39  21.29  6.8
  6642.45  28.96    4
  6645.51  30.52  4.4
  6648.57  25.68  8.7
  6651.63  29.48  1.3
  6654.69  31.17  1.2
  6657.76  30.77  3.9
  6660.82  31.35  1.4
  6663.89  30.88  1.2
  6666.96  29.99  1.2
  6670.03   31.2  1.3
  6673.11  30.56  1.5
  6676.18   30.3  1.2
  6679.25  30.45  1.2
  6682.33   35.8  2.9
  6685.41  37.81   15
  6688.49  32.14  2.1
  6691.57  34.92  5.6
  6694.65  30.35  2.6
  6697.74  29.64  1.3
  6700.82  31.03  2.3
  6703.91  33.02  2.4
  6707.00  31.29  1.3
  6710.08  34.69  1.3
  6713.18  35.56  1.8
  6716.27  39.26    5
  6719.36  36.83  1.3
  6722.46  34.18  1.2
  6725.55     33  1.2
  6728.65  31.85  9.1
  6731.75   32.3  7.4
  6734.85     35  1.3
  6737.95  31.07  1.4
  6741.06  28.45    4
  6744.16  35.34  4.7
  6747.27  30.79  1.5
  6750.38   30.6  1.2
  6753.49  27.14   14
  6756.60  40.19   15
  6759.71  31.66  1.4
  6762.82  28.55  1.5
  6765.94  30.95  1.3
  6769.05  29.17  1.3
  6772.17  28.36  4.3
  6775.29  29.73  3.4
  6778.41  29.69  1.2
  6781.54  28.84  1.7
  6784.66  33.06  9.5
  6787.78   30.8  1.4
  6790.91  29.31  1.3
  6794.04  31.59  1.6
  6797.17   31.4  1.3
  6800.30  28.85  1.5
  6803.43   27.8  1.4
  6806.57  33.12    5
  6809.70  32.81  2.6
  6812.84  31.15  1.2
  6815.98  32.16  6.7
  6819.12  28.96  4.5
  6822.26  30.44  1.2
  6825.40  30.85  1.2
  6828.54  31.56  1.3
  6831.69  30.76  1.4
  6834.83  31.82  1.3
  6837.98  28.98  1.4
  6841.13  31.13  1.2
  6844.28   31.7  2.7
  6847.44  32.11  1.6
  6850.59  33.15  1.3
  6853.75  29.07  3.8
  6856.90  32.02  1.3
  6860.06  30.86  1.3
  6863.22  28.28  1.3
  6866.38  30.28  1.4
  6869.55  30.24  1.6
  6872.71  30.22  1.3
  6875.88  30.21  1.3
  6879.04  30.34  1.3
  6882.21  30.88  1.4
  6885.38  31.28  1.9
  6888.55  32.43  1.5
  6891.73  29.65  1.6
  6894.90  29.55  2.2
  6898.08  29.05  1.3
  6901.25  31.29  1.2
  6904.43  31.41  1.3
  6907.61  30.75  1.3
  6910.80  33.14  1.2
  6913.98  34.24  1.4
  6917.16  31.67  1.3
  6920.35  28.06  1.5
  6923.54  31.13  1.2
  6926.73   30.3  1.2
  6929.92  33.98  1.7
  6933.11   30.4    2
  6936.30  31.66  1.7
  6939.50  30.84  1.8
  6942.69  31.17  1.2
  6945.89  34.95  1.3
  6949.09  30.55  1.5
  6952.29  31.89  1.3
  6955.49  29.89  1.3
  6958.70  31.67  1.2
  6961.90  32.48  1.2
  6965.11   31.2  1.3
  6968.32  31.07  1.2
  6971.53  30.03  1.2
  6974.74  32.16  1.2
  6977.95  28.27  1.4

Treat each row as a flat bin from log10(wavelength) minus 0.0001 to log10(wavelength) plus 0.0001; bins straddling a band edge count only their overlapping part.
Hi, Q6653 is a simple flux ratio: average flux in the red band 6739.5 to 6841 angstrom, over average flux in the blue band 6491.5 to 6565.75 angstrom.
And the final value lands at 0.84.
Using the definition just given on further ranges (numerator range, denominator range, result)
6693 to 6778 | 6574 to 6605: 0.82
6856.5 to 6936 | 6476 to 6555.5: 0.94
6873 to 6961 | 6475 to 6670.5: 0.90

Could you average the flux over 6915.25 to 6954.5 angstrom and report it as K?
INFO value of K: 31.4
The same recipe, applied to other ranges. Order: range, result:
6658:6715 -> 32.3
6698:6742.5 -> 33.3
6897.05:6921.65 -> 31.3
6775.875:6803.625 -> 30.2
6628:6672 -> 29.4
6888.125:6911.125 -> 30.7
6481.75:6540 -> 31.4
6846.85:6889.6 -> 30.8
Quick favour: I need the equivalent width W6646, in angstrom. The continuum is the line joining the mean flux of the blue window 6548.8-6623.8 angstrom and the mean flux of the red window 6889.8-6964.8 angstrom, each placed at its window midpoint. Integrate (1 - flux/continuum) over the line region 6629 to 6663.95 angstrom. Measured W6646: 8.52 angstrom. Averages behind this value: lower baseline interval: 40.1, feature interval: 29.2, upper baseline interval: 31.3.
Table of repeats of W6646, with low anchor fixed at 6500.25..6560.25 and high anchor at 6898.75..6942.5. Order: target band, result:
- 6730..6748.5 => 0.65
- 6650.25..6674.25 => 2.45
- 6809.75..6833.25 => 1.08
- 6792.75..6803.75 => 0.88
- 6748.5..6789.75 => 2.96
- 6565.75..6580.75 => -3.94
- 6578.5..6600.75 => -3.58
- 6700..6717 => -0.18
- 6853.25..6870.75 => 1.01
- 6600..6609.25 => 1.31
